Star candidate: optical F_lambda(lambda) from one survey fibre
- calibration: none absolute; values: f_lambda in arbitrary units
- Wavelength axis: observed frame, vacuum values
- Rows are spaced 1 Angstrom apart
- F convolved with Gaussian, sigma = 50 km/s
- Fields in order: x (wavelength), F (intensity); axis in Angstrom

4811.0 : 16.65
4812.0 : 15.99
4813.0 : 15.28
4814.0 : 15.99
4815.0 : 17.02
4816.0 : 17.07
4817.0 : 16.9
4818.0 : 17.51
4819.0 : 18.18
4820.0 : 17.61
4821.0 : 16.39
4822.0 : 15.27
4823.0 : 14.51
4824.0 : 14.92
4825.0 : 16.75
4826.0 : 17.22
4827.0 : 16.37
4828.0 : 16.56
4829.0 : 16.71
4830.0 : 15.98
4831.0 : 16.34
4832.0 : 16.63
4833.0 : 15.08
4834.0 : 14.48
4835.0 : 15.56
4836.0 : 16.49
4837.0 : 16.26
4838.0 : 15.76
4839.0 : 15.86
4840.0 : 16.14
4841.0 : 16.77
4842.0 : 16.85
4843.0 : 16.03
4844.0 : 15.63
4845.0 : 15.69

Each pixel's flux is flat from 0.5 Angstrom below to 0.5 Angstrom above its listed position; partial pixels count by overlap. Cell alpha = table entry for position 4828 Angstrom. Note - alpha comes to 16.56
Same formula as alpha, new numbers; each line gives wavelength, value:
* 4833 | 15.08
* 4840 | 16.14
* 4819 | 18.18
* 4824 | 14.92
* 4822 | 15.27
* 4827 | 16.37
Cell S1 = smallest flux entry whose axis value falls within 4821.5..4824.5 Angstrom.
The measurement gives 14.51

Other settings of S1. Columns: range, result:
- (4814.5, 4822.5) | 15.27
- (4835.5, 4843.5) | 15.76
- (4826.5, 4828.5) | 16.37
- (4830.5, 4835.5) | 14.48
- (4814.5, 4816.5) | 17.02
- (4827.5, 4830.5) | 15.98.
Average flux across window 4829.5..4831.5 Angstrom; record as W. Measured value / 16.2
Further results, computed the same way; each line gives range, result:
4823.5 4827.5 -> 16.3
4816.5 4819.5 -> 17.5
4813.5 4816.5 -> 16.7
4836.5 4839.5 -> 16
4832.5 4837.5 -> 15.6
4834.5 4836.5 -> 16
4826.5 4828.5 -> 16.5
